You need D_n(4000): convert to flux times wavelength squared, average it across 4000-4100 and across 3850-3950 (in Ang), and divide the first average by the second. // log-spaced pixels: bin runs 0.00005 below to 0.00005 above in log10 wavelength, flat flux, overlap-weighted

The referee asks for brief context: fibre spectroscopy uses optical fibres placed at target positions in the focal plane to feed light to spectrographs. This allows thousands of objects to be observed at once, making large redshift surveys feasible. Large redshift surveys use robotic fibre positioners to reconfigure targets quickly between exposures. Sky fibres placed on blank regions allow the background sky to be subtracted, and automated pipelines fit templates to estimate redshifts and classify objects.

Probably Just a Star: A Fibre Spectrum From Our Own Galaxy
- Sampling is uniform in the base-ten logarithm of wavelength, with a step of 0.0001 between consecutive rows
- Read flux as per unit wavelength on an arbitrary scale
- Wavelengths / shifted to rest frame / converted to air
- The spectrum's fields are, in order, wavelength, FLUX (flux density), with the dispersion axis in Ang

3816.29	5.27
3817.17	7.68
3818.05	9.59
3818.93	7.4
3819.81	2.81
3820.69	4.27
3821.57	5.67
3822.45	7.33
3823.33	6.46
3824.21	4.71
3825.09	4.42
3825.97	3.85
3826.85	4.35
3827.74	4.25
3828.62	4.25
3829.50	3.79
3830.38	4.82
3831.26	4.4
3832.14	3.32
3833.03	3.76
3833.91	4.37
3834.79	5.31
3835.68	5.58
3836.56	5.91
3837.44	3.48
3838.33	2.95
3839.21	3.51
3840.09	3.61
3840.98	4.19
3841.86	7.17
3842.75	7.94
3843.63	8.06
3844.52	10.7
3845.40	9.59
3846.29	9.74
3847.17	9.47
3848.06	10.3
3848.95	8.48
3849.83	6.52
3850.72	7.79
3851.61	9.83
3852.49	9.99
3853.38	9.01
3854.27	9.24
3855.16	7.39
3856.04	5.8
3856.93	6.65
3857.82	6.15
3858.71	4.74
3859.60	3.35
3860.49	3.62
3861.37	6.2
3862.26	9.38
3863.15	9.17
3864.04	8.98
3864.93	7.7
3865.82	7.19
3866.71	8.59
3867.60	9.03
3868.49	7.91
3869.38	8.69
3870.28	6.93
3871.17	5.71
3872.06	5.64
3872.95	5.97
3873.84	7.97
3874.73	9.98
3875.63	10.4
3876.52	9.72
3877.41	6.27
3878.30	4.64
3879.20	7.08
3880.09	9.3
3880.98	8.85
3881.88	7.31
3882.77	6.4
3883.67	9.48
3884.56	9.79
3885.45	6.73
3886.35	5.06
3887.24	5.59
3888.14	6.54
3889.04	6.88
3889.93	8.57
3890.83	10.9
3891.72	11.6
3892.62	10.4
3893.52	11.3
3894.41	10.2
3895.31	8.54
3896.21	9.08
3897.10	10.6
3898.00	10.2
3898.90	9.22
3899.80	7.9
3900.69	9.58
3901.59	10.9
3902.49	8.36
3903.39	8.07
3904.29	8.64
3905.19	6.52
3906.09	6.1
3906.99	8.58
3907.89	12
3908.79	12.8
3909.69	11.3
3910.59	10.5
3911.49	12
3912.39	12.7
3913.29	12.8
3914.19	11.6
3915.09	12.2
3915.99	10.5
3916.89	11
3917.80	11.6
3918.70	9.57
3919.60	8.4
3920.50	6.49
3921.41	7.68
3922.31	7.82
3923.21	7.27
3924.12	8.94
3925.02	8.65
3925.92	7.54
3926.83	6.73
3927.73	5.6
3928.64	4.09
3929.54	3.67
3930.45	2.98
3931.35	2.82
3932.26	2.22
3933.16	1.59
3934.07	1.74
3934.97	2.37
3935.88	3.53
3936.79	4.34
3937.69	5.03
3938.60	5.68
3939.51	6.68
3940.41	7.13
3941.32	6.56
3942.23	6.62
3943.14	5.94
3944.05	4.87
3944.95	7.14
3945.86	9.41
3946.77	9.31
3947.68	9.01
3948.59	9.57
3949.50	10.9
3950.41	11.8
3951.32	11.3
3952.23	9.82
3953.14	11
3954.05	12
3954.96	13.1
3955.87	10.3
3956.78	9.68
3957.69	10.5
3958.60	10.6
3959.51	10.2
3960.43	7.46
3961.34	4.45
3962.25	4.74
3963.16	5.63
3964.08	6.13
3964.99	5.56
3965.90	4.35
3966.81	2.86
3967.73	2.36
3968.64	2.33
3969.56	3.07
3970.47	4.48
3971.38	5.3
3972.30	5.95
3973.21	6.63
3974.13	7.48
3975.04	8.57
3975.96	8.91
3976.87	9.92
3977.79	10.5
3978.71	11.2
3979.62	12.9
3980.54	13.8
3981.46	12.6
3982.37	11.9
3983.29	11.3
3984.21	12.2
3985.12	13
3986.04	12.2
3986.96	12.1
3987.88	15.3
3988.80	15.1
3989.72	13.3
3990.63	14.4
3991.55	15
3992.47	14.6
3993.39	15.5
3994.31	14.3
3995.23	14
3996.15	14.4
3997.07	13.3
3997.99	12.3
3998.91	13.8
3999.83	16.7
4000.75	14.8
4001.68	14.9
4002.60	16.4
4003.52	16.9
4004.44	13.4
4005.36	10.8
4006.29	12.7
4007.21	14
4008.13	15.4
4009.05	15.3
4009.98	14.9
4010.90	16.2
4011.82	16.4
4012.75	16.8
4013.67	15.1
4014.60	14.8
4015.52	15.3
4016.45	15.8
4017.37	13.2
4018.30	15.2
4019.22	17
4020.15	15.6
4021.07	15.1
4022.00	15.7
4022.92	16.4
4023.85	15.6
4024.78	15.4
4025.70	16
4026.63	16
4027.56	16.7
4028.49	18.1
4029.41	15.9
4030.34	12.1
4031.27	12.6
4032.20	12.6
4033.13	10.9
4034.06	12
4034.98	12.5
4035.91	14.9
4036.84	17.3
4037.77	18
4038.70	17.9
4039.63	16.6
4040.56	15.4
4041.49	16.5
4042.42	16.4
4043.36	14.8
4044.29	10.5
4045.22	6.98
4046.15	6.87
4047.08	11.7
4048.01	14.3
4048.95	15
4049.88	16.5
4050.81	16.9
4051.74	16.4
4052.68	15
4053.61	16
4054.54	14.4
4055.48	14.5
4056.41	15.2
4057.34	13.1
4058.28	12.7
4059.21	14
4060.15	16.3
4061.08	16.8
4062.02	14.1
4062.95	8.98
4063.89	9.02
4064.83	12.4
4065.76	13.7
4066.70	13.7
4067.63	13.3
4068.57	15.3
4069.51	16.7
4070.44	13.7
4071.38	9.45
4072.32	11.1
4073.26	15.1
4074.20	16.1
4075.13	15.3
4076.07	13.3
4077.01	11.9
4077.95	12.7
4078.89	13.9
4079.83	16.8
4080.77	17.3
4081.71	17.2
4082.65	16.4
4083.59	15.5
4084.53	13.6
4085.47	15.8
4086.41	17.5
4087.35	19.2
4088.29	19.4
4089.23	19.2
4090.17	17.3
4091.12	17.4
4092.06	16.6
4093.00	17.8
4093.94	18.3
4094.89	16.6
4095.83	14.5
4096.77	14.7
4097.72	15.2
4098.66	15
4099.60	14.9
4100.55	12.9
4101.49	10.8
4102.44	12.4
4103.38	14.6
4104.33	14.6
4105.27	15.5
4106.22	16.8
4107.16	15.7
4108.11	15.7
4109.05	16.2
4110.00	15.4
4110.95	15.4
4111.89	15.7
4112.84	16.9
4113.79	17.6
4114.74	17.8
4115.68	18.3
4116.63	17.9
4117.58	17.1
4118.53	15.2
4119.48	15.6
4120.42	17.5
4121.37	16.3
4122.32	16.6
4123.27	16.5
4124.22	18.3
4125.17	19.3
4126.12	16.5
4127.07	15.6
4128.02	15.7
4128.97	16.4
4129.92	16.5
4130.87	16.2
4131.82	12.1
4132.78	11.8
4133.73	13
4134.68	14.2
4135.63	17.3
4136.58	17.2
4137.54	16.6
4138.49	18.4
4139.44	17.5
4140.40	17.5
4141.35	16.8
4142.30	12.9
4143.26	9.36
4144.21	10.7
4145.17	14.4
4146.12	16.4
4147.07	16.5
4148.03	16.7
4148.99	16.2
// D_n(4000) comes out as 2.04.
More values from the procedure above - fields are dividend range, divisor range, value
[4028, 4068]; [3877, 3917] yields 1.64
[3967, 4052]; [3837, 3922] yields 1.70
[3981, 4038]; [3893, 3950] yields 1.91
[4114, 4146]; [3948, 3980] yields 2.14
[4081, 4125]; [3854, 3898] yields 2.32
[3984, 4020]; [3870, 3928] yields 1.74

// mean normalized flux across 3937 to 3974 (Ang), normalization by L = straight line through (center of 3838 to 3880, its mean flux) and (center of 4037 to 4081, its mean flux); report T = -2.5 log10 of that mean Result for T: 0.40 mag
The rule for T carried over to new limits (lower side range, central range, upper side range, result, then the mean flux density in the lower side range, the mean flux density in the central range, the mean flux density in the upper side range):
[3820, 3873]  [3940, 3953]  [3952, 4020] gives 0.182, 6.44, 8.59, 11.6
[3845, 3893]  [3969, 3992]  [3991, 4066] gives 0.183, 7.85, 10.7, 14.5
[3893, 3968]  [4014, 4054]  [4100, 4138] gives -0.201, 8.04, 14.8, 15.8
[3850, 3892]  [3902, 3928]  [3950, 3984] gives -0.177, 7.63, 9.41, 8.42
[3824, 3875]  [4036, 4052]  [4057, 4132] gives -0.077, 6.58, 14.6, 15.4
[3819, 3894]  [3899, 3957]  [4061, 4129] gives 0.154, 6.92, 8.16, 15.5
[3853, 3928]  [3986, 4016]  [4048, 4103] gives -0.183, 8.49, 14.6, 14.9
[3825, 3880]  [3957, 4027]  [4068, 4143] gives -0.015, 6.73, 12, 15.7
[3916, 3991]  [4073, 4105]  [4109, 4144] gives -0.094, 8.05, 15.6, 16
